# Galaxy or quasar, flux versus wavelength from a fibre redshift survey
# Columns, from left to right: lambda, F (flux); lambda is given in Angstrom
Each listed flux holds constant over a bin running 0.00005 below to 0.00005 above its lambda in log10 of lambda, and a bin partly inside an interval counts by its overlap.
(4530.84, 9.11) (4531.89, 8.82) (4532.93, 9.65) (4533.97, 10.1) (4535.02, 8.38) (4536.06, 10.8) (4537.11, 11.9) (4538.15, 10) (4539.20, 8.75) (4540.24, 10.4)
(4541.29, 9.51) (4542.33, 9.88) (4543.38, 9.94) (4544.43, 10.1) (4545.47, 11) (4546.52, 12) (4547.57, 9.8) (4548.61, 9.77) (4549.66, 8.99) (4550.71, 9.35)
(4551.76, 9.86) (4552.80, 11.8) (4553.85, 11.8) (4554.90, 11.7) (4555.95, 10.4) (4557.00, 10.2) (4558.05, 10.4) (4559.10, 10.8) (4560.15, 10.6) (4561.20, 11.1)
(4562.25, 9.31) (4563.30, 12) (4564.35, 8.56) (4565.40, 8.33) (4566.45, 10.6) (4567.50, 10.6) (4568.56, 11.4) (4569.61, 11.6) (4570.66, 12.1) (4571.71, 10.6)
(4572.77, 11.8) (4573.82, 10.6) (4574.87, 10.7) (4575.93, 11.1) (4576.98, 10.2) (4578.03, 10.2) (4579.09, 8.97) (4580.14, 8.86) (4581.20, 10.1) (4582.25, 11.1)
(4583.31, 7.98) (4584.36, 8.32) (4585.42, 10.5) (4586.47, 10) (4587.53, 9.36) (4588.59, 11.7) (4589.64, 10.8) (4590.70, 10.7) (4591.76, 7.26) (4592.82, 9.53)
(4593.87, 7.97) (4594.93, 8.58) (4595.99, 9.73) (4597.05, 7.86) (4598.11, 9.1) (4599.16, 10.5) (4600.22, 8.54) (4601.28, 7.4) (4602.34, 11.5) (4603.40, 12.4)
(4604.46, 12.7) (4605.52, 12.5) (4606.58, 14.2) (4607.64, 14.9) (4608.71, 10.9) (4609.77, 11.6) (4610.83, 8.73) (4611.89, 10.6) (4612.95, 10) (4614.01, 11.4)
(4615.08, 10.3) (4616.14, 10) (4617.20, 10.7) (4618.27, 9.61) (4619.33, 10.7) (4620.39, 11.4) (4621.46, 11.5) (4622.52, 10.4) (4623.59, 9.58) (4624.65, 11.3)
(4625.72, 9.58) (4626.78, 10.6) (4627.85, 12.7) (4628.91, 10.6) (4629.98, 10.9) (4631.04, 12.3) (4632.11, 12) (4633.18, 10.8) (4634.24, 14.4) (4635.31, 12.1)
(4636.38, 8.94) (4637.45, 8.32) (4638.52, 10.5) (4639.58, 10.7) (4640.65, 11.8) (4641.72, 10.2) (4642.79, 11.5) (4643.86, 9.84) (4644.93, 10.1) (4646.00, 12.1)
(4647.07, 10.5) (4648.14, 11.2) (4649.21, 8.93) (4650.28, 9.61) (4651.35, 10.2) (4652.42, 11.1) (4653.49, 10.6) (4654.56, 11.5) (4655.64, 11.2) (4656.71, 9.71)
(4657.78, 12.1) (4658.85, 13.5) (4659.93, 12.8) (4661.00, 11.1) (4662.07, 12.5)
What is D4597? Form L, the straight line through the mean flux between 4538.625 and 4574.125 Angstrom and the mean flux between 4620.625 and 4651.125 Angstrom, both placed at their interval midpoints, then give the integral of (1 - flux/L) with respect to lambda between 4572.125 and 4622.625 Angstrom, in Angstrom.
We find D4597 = 1.53 Angstrom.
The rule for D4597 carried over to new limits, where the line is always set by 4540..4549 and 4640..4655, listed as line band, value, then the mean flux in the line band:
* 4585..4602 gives 1.8 Angstrom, 9.36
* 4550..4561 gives -0.4 Angstrom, 10.7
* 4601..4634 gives -1.9 Angstrom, 11.1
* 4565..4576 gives -0.5 Angstrom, 10.9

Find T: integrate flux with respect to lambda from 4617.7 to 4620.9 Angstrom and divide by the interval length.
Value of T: 10.6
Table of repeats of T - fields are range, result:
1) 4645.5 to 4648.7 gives 11.2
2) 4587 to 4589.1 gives 10.5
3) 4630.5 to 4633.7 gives 11.7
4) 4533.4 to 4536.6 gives 9.76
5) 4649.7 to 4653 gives 10.3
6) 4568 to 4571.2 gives 11.7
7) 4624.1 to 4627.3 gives 10.5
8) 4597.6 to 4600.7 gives 9.42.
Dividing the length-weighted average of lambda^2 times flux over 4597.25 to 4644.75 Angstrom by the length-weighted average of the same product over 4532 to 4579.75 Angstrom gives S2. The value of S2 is 1.1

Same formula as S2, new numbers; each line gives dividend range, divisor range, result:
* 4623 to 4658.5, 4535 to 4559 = 1.09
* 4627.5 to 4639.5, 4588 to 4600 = 1.21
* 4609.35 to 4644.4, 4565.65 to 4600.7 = 1.10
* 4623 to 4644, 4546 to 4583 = 1.08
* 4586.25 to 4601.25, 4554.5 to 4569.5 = 0.90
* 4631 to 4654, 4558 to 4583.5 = 1.07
